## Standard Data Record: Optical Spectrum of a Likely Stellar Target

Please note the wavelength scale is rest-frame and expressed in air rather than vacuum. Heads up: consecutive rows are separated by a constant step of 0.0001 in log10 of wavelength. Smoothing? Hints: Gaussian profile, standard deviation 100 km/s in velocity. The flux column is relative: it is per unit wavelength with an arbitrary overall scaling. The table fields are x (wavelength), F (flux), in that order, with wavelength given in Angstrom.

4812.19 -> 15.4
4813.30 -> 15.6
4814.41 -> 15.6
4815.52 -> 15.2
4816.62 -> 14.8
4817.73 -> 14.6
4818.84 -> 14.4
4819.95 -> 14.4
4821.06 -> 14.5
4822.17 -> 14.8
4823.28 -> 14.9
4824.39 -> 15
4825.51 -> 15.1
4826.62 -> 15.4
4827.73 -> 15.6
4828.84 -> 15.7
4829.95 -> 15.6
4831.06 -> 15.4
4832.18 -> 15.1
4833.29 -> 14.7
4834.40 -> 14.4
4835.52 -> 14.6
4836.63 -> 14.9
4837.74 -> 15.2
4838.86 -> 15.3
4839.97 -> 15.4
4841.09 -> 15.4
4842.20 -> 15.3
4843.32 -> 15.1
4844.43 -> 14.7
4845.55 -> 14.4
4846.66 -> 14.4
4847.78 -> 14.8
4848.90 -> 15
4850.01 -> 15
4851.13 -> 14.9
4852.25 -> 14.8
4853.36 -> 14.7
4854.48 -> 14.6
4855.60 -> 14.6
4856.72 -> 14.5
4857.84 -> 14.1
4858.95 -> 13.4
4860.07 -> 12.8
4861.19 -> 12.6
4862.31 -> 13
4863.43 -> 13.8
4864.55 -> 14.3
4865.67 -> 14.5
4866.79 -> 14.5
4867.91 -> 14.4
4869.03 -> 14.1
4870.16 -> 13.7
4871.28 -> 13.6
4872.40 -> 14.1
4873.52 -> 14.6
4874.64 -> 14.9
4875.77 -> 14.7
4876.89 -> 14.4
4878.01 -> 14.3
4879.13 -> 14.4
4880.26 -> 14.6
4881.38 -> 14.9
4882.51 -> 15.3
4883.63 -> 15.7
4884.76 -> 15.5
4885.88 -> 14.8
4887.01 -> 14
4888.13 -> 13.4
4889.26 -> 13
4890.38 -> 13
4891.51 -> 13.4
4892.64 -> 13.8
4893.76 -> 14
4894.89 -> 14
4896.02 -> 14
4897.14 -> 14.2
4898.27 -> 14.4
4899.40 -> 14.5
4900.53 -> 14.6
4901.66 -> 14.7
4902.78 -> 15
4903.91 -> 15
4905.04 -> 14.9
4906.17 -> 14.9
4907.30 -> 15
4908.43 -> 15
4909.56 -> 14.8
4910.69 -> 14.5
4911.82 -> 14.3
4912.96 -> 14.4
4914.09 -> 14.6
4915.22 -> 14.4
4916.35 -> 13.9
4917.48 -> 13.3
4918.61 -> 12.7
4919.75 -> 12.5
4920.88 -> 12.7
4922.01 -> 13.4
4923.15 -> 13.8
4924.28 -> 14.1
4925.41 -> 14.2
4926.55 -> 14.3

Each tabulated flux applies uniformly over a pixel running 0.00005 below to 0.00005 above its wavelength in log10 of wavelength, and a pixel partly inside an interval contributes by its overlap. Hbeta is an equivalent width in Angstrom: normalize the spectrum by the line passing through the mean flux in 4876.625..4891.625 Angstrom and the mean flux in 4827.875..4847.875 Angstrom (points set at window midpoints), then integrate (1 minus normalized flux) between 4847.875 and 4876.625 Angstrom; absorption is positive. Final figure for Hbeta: 0.9 Angstrom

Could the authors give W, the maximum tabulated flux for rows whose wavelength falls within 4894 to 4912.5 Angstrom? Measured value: 15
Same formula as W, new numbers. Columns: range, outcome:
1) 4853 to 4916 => 15.7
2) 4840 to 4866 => 15.4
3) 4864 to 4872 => 14.5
